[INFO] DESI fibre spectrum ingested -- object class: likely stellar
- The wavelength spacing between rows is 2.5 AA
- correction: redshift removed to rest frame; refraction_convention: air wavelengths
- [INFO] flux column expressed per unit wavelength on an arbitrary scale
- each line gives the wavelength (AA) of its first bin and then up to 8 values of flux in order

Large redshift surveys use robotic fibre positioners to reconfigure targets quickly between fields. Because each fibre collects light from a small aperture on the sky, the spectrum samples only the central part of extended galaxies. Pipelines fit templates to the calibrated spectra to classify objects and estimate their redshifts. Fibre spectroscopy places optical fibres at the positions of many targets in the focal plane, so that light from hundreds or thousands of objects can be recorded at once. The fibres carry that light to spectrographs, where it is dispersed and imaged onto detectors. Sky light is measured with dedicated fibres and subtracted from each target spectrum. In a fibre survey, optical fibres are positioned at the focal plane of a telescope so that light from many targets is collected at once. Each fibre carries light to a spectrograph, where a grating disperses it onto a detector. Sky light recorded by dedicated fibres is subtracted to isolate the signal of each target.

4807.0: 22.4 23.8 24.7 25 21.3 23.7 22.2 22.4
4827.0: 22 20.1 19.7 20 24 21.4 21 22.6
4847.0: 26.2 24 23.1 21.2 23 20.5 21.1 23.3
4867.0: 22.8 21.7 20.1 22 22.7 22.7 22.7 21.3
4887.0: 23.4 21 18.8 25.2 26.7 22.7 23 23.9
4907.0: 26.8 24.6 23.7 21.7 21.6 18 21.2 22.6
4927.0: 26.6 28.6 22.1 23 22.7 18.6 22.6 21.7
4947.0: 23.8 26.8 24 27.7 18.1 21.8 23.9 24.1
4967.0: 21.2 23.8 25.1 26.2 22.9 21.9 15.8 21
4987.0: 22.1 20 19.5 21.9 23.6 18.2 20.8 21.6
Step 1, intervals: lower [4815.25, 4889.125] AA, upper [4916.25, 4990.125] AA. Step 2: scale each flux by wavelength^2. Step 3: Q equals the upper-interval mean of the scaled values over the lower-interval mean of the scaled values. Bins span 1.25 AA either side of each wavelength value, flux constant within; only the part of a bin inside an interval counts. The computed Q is 1.1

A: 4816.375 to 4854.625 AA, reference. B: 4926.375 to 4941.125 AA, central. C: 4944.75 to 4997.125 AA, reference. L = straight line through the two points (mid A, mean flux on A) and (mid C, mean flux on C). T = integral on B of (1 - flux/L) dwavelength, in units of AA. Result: -0.6 AA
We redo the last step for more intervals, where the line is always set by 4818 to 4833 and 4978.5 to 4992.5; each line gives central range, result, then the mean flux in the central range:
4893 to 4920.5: -3.4 AA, 23.5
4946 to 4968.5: -3.5 AA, 23.5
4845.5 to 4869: -1.5 AA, 22.8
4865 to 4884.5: -0.8 AA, 22.1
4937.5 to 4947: -0.5 AA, 21.5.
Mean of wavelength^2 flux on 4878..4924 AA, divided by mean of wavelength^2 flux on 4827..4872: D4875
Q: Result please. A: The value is 1.1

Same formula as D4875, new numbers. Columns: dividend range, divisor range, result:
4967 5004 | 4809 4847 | 1.03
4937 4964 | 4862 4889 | 1.07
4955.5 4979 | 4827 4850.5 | 1.10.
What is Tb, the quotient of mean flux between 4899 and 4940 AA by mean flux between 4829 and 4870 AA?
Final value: 1.04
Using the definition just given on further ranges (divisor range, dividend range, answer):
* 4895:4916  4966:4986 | 0.92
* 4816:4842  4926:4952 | 1.09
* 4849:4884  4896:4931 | 1.07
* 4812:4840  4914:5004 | 1.01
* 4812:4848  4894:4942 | 1.04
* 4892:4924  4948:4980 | 1.03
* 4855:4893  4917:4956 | 1.07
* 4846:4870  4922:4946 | 1.02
